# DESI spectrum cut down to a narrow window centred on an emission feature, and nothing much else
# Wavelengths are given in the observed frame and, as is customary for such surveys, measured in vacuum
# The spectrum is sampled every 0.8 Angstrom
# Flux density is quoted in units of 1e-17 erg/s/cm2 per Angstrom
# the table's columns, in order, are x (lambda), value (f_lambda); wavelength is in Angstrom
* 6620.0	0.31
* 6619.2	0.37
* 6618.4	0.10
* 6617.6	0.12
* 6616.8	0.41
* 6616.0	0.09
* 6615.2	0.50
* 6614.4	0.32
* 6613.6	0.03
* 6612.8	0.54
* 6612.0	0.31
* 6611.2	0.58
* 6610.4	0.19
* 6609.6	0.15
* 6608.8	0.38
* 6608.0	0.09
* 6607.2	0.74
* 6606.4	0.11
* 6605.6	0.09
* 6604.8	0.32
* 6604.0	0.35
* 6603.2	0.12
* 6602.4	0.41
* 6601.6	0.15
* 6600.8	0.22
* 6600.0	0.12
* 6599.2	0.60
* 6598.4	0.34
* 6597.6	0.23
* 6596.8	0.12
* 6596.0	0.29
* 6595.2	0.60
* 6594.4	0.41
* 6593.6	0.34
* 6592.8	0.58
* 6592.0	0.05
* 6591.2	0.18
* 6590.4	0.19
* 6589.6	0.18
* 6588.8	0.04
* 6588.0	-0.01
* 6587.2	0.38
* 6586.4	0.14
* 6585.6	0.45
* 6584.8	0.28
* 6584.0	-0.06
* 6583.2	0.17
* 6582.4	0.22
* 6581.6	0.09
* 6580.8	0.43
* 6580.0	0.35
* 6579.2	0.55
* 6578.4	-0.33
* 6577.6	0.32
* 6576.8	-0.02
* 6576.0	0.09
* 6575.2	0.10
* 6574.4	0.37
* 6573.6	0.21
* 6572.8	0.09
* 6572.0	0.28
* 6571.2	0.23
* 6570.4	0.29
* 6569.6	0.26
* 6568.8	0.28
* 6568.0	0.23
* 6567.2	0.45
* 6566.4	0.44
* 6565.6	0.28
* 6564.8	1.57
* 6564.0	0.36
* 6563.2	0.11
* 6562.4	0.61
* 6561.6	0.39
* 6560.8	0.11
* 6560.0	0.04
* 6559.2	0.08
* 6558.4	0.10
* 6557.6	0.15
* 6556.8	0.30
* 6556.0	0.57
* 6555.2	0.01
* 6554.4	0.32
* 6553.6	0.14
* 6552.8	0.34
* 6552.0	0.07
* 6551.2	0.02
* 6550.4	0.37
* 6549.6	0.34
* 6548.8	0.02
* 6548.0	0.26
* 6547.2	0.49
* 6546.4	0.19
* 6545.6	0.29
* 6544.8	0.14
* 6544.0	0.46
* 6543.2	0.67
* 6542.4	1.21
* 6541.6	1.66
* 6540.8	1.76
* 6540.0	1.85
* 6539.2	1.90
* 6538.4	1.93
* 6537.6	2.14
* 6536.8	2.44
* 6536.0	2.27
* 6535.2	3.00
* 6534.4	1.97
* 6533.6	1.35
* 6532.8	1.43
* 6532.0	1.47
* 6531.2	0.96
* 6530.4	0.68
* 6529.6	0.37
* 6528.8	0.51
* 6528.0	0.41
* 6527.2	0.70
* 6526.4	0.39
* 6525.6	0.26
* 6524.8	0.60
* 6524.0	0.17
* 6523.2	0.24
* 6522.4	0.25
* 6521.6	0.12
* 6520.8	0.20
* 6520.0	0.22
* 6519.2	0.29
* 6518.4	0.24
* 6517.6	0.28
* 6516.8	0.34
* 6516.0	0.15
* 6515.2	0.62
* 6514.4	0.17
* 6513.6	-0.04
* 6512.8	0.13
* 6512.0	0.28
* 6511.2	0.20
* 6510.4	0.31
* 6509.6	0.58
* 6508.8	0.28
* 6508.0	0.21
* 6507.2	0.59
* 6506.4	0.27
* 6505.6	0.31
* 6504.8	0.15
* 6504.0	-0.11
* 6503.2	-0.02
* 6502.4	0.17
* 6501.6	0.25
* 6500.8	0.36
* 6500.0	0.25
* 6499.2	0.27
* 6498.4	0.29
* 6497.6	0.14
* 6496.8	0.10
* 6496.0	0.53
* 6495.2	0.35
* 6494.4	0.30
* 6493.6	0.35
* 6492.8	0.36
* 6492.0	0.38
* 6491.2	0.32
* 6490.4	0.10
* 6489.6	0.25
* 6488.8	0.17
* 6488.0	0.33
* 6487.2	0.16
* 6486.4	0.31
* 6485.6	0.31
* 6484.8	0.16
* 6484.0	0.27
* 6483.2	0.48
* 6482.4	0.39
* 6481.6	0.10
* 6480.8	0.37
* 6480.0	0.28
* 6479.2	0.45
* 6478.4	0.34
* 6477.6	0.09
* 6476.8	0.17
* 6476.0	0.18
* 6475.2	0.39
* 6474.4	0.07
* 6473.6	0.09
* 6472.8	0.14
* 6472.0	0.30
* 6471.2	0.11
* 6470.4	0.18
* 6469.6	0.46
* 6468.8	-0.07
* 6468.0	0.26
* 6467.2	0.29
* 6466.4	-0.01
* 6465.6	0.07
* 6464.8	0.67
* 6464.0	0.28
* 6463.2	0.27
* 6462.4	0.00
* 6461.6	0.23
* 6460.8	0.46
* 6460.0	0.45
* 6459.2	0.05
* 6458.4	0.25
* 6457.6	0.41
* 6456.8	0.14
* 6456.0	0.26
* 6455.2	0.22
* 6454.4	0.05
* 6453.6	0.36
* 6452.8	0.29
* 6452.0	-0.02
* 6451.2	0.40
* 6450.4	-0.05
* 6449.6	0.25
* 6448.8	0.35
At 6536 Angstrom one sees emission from [O II]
